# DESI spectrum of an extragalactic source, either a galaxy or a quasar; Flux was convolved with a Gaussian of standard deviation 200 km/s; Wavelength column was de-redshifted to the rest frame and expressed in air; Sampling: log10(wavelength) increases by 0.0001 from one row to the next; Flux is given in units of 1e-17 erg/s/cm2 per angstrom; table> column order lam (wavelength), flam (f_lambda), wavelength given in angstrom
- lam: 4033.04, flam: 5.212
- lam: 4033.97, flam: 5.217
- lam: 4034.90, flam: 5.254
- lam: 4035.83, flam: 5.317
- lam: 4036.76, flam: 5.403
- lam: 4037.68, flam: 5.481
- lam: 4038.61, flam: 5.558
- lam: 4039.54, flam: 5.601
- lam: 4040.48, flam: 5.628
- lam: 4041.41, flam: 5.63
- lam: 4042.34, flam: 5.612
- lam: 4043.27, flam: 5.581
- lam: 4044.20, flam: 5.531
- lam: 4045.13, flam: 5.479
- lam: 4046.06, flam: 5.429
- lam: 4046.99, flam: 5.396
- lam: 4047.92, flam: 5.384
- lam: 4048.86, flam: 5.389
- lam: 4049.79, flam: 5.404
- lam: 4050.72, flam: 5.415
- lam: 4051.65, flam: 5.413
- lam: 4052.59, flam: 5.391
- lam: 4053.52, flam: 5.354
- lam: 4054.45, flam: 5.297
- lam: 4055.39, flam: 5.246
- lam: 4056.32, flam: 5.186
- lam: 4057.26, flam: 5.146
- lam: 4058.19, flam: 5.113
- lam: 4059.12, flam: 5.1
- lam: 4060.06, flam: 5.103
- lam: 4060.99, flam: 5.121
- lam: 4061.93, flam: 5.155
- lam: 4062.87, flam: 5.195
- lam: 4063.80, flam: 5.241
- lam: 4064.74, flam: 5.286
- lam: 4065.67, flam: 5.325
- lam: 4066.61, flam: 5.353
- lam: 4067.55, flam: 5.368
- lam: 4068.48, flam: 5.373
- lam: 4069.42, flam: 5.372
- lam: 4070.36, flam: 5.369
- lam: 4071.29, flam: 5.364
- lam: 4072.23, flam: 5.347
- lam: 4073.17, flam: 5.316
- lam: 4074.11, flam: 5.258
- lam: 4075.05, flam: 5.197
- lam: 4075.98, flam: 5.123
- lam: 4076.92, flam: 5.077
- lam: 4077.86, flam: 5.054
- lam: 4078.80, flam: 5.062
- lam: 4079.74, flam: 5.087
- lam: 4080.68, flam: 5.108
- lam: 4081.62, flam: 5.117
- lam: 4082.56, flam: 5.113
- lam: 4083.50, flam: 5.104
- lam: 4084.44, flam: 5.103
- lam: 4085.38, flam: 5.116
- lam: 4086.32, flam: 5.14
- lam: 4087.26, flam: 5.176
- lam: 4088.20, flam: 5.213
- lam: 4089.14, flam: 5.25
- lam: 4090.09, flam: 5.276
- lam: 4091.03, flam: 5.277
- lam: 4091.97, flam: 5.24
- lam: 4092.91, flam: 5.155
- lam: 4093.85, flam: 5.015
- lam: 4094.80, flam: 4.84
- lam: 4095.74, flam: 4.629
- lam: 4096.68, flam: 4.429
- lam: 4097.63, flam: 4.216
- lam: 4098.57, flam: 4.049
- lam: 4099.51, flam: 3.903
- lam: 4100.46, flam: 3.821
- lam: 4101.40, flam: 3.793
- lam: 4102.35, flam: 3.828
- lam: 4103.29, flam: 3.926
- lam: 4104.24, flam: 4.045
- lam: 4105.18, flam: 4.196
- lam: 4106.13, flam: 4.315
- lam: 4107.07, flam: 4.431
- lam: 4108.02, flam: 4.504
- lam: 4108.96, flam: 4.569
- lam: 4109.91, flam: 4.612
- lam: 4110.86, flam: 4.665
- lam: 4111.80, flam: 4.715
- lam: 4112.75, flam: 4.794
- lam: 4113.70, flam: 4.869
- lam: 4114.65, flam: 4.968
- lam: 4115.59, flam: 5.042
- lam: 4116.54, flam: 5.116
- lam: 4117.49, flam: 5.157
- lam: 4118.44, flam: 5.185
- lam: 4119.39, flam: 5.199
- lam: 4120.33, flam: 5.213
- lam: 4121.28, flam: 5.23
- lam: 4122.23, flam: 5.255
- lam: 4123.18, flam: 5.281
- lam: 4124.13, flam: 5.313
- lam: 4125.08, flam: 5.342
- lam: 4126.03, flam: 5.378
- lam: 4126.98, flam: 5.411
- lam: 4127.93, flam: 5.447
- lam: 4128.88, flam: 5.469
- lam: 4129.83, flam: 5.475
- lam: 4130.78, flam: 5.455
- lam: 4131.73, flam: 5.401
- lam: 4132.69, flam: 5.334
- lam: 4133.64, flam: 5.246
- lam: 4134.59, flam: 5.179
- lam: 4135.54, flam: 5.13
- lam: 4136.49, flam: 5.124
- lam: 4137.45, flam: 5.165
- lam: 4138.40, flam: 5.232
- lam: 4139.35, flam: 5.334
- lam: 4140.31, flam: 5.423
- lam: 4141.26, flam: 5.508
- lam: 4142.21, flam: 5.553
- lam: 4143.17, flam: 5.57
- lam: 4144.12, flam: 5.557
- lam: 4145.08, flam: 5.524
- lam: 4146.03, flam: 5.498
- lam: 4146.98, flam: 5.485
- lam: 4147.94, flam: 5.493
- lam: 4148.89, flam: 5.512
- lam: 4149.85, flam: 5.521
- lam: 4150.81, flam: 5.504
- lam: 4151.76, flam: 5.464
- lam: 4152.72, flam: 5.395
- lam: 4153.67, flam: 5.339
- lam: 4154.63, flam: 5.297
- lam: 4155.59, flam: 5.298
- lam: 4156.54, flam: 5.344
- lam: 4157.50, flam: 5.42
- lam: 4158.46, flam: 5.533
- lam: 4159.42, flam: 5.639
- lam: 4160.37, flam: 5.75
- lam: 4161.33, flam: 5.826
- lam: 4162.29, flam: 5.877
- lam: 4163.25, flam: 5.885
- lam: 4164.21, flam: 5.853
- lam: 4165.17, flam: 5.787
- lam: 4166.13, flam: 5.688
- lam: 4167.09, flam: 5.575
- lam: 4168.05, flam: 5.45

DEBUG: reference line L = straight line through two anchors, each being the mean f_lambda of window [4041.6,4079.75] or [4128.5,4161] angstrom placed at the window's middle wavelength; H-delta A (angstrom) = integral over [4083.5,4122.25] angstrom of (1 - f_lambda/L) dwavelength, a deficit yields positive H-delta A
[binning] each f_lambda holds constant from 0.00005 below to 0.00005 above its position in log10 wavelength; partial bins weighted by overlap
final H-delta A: 4.5 angstrom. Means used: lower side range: 5.3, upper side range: 5.42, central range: 4.74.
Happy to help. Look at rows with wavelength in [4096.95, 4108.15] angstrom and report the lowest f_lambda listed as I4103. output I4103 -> 3.793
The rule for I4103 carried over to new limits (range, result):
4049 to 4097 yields 4.429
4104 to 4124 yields 4.045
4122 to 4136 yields 5.13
